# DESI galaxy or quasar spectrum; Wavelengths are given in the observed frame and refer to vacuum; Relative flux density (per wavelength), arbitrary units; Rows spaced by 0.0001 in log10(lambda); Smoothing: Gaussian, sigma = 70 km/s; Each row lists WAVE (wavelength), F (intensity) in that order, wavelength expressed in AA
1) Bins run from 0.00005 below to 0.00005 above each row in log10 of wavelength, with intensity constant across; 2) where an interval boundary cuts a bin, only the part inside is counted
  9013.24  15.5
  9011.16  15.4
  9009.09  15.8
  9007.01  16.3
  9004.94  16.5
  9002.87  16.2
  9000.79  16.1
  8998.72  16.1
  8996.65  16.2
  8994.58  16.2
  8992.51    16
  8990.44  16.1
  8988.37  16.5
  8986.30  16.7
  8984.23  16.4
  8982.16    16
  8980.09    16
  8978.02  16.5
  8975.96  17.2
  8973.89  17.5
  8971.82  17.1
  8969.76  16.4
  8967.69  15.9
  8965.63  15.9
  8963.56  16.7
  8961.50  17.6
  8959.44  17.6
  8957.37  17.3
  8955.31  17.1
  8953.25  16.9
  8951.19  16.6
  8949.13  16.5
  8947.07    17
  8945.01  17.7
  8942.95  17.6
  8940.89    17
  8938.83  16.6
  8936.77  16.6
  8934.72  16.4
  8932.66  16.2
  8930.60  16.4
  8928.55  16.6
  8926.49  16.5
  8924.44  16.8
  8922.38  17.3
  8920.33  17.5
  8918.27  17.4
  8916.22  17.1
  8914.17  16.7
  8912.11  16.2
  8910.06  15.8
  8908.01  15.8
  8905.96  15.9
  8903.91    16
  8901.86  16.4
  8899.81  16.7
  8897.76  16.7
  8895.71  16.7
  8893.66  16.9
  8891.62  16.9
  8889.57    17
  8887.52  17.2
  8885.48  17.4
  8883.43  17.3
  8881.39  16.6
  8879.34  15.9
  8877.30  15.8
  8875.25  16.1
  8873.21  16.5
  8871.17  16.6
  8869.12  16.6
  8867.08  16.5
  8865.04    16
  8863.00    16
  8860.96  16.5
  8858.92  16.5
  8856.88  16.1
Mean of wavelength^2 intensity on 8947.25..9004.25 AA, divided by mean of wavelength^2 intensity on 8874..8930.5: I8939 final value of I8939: 1.0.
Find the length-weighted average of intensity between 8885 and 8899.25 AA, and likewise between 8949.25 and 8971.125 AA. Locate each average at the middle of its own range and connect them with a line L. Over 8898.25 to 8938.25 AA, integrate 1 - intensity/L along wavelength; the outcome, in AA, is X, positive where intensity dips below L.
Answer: 0.8 AA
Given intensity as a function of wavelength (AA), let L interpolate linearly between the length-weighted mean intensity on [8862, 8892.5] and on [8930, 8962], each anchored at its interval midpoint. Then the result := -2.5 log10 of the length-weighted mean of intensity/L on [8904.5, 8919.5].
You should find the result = 0.022 mag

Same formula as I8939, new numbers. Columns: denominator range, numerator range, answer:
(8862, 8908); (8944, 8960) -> 1.05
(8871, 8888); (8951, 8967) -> 1.04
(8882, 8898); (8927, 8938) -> 0.98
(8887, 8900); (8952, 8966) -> 1.03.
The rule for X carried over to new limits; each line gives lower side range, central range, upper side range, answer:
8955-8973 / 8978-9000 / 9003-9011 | 0.3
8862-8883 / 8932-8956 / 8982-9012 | -0.9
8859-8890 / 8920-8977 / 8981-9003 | -1.9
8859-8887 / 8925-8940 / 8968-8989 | 0.0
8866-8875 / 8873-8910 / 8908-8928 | 0.2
